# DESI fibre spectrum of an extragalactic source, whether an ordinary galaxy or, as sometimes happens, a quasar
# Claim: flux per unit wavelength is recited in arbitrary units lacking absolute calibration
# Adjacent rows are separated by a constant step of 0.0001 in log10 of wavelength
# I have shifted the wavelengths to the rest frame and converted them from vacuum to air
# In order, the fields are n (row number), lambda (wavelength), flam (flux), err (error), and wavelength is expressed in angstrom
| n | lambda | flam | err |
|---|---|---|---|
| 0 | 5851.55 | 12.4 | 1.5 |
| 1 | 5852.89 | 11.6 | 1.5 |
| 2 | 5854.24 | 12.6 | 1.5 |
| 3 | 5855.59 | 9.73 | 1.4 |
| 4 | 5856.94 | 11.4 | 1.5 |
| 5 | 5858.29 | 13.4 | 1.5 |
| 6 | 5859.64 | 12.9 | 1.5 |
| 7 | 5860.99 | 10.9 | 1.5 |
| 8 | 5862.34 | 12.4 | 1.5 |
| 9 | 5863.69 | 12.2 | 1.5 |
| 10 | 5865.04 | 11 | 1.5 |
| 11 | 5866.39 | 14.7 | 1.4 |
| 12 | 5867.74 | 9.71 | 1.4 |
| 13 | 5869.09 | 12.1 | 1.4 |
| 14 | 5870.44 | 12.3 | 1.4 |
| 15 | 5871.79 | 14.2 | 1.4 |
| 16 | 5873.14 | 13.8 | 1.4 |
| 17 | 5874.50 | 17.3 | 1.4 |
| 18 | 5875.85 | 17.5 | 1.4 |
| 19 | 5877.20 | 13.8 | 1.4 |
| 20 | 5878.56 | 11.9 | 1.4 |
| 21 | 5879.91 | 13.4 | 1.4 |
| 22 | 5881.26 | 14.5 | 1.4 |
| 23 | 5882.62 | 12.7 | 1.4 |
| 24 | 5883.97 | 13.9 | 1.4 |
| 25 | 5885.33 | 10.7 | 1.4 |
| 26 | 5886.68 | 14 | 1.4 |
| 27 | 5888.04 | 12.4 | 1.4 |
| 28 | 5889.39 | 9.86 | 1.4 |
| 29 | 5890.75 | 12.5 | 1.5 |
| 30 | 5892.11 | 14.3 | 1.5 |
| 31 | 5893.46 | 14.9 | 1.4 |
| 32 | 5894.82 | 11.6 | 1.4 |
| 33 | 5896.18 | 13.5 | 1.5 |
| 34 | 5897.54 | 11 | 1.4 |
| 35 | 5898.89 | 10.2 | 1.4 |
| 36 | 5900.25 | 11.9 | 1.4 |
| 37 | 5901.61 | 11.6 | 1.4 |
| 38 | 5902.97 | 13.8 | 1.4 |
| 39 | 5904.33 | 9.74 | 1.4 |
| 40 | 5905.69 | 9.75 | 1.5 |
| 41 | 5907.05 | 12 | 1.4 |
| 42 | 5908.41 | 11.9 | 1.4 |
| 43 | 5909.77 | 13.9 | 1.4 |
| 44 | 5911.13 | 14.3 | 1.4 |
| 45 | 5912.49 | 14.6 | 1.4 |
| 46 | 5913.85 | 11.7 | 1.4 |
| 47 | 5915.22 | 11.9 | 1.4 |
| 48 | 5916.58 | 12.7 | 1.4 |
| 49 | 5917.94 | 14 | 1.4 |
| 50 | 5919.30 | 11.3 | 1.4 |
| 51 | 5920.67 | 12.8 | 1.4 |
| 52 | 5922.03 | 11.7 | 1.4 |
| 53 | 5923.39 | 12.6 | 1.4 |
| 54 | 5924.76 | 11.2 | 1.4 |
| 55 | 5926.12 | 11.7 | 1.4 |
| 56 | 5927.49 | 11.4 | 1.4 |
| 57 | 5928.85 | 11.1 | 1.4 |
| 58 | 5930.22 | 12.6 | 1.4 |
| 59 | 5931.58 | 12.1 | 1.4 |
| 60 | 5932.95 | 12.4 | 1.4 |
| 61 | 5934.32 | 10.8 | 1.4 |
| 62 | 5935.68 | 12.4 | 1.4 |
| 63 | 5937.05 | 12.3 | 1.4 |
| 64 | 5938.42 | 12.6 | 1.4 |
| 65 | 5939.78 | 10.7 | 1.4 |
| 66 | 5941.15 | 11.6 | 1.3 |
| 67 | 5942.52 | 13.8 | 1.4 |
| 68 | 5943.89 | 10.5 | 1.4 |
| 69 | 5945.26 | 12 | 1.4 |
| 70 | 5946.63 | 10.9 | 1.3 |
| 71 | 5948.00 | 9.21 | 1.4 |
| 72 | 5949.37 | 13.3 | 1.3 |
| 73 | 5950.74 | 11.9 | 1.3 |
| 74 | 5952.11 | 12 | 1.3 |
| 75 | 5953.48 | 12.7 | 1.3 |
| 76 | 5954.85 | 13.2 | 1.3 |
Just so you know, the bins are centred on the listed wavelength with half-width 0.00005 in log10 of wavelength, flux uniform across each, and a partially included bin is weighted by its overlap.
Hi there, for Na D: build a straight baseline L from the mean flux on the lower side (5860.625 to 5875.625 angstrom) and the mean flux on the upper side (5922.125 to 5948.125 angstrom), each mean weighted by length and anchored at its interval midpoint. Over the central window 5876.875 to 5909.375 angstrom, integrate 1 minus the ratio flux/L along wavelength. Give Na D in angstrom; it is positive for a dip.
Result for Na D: 0.5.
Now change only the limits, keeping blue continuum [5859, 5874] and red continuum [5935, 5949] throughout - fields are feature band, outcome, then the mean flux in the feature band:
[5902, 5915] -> -0.4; 12.4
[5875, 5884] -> -1.3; 14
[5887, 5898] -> -0.4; 12.6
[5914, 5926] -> -0.4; 12.2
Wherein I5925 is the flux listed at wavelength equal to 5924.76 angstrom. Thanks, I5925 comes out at 11.2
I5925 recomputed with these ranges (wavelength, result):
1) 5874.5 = 17.3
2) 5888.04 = 12.4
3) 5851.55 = 12.4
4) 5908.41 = 11.9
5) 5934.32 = 10.8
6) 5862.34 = 12.4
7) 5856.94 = 11.4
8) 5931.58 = 12.1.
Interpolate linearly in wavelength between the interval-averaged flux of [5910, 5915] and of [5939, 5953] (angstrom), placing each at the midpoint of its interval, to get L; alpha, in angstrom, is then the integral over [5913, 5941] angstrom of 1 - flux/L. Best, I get 1.4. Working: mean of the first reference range 13.4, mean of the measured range 12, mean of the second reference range 11.6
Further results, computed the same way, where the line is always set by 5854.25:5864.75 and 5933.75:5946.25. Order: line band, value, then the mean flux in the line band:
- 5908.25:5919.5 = -1.1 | 13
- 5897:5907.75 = 0.5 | 11.3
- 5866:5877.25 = -2.0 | 13.9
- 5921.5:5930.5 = 0.1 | 11.7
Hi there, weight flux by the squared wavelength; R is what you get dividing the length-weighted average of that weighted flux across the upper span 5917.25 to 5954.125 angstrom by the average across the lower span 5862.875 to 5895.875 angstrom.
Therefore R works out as 0.9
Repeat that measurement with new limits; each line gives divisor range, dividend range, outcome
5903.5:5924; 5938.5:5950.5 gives 0.95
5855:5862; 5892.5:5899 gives 1.08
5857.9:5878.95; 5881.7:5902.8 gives 0.95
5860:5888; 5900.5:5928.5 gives 0.94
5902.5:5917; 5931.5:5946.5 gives 0.97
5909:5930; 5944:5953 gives 0.93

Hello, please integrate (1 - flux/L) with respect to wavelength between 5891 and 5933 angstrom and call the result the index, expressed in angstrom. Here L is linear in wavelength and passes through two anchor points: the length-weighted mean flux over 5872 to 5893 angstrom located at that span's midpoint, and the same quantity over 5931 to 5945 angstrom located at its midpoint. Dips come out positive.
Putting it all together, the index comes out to 1.34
